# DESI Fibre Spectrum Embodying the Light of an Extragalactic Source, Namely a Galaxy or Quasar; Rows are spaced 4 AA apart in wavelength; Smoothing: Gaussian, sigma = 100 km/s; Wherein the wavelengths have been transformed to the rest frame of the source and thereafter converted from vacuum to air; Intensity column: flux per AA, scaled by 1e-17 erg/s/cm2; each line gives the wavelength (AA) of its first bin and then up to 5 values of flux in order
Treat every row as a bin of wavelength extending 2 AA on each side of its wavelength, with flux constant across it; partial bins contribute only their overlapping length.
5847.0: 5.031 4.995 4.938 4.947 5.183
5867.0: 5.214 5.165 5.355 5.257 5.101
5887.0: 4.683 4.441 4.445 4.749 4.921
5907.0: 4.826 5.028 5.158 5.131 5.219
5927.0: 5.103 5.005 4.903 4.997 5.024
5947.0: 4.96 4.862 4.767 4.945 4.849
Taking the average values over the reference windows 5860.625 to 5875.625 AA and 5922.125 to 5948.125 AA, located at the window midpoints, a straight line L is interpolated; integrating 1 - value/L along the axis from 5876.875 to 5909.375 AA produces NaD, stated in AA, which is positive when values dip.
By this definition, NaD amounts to 2.1 AA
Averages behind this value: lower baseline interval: 5.21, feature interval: 4.81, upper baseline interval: 5.02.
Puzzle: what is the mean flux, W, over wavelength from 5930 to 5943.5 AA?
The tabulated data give 4.98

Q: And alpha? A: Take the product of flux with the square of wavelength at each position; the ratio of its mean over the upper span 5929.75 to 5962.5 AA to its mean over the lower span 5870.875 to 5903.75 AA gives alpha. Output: 1.03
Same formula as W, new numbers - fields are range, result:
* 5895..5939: 4.98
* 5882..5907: 4.72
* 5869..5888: 5.13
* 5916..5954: 5.02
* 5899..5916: 4.95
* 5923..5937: 5.03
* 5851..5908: 4.95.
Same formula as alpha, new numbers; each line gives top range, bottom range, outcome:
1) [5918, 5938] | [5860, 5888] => 1.00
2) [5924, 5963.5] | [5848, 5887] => 1.00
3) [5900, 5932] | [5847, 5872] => 1.01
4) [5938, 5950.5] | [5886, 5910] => 1.08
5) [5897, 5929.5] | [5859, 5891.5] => 1.00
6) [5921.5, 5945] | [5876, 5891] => 1.03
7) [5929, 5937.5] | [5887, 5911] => 1.07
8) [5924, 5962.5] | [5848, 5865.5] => 1.02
